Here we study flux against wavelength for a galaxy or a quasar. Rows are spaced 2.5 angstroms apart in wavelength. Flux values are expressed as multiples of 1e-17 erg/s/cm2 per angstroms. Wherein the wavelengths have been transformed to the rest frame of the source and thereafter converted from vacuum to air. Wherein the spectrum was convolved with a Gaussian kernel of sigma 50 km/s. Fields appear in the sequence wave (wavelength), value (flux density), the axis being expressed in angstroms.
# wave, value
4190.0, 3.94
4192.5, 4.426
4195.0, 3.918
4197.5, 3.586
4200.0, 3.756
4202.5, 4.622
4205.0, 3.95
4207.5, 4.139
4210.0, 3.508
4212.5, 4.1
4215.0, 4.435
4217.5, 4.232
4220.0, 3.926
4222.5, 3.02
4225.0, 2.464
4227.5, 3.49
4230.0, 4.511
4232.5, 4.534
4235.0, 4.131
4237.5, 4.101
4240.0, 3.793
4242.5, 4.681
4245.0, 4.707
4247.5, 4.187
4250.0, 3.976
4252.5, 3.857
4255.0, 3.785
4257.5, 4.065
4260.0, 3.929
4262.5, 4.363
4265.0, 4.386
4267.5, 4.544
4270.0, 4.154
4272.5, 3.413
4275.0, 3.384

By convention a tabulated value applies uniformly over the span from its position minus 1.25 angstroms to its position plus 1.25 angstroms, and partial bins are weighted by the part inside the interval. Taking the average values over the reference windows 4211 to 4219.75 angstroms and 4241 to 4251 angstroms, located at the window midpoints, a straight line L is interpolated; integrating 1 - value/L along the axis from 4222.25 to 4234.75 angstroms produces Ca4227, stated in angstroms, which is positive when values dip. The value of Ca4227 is 1.7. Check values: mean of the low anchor 4.2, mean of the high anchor 4.38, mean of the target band 3.69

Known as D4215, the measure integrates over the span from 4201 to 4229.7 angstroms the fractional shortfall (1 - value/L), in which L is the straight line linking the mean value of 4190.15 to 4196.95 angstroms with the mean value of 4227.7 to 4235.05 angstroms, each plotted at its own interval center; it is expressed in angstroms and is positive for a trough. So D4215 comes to 2.5 angstroms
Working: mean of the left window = 4.07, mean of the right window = 4.31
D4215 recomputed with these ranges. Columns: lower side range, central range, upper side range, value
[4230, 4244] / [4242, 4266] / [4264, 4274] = 0.0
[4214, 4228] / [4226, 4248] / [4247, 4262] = -2.6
